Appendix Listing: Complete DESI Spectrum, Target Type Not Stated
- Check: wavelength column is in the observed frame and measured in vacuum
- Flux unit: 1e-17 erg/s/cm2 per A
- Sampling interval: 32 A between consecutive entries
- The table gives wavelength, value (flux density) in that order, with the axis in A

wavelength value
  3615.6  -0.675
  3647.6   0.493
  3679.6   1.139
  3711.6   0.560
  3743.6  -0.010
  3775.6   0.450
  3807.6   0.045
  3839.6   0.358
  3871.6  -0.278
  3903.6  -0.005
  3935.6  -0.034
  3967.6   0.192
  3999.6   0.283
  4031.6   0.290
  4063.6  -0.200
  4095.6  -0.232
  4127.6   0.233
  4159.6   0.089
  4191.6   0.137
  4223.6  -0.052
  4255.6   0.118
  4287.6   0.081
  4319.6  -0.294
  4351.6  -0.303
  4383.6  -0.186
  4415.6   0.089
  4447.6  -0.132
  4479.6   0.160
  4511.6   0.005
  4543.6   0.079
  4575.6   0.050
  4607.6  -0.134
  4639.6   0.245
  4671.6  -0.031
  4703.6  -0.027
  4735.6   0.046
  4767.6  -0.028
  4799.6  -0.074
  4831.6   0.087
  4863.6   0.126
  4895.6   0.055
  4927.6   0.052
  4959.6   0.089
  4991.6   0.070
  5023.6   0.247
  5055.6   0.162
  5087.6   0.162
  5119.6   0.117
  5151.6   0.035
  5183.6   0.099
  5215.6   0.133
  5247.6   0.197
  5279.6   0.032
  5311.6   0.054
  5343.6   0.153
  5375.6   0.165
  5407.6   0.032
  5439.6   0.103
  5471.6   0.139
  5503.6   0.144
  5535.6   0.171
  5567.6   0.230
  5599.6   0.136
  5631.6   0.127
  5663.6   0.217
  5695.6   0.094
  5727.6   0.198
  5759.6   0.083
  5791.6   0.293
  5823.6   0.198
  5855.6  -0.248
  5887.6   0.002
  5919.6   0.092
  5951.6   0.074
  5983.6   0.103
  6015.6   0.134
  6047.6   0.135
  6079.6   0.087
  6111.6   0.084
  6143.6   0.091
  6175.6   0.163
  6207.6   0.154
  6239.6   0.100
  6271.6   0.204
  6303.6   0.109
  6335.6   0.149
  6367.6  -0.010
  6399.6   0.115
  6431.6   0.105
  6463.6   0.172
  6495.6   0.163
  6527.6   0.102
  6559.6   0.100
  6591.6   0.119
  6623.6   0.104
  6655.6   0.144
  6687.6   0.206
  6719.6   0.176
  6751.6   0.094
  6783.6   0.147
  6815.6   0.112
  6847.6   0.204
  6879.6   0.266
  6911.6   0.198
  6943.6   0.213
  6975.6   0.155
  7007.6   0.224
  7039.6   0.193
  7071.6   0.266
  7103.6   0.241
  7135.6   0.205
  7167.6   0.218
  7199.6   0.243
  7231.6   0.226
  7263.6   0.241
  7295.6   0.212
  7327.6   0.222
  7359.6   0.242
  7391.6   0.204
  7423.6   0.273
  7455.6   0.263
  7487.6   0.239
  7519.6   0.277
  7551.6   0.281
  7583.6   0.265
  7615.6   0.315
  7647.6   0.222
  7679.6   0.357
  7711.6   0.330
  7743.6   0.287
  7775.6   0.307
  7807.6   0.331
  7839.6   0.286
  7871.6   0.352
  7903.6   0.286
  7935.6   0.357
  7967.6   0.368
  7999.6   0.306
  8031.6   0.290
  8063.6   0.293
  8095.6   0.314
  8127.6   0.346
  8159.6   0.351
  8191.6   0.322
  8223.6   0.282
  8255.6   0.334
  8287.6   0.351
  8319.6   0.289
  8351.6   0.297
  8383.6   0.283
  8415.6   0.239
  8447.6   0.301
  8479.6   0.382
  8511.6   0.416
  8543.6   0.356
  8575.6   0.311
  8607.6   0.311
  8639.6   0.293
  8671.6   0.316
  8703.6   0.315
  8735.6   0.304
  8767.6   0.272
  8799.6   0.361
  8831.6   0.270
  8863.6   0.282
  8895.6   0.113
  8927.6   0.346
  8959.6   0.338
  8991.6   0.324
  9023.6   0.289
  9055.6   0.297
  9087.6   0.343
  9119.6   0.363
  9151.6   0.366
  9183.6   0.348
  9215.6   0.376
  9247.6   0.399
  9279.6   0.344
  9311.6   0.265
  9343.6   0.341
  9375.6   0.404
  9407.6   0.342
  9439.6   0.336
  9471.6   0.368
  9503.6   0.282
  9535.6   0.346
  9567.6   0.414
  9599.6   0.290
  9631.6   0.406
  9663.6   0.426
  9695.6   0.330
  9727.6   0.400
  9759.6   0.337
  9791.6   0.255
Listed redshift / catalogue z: 0.714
